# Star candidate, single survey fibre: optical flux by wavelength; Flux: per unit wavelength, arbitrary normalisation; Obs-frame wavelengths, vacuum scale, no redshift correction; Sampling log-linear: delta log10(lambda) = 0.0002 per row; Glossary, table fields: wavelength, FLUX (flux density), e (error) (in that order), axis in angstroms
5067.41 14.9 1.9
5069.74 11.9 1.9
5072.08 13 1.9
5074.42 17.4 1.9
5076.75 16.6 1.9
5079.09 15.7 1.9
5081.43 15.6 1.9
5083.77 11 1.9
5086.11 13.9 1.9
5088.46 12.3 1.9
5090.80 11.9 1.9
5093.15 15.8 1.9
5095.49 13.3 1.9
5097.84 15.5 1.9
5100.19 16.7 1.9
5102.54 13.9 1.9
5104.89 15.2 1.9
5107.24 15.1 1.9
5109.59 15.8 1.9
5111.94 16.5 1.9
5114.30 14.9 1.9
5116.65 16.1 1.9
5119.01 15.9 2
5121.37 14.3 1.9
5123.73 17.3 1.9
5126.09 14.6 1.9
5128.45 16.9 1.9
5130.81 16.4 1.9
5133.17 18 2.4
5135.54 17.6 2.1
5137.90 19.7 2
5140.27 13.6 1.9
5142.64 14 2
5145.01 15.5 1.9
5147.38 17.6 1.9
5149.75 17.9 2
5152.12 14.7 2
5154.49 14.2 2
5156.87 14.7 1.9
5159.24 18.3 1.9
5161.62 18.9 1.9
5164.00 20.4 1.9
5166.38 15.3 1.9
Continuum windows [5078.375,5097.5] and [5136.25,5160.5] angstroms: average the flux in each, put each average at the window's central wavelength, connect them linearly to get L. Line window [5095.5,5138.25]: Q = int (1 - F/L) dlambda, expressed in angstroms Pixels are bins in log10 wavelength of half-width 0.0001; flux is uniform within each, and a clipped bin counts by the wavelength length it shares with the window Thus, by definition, -3.3 angstroms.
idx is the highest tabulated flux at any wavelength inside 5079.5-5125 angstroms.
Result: 17.3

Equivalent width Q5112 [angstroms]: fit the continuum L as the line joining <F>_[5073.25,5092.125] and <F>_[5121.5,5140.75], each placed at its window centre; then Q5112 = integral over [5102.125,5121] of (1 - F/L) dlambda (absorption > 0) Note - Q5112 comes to 0.4 angstroms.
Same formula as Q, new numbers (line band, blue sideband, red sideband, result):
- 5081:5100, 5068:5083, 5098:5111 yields 1.78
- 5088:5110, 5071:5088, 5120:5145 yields 0.93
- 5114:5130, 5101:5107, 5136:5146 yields -0.51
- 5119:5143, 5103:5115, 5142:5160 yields -0.98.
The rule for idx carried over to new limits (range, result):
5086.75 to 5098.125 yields 15.8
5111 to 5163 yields 19.7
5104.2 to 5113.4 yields 16.5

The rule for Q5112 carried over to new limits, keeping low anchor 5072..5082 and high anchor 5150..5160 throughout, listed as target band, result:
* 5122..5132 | -0.3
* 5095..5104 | 0.5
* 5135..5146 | -0.2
